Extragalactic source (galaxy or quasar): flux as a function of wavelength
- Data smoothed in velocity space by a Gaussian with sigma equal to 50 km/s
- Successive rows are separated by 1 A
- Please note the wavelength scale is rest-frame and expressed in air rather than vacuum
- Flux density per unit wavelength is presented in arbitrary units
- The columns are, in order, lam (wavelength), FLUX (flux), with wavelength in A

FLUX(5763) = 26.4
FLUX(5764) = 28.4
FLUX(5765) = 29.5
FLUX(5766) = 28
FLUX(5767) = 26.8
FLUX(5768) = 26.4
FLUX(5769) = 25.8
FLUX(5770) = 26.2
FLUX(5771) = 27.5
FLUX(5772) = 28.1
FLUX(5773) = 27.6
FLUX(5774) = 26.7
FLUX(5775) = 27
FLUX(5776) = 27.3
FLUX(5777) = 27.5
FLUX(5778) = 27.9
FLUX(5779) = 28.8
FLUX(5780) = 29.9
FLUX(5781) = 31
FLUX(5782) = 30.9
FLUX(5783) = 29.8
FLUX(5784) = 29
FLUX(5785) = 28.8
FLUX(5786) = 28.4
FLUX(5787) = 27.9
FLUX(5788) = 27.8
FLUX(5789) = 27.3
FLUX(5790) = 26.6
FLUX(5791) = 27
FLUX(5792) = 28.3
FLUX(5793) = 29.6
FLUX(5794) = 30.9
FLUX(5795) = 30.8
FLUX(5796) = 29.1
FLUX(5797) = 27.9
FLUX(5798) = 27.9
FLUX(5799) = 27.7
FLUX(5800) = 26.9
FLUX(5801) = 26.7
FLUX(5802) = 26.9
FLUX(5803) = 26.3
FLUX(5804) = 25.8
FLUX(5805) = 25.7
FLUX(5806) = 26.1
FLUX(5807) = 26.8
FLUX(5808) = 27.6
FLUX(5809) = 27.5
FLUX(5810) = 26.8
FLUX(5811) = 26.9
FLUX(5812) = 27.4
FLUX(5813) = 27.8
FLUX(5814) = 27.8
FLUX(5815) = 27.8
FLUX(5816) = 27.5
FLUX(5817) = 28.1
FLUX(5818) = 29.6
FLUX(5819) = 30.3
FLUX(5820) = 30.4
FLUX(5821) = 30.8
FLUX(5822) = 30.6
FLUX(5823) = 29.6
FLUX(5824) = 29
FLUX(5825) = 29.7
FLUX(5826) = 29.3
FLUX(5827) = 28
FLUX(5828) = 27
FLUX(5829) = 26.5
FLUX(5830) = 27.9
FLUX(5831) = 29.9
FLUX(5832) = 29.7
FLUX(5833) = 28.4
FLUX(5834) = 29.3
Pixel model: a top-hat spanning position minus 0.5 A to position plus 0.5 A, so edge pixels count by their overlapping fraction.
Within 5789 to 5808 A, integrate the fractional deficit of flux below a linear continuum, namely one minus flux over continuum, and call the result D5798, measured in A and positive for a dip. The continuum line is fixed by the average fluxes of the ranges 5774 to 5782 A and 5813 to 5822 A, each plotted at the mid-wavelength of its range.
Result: 0.8 A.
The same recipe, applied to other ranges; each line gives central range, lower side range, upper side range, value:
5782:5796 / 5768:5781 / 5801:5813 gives -0.8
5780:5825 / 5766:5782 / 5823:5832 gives -0.2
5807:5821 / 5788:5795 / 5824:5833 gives 0.2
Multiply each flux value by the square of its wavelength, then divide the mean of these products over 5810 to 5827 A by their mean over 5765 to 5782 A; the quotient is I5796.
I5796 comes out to 1.1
